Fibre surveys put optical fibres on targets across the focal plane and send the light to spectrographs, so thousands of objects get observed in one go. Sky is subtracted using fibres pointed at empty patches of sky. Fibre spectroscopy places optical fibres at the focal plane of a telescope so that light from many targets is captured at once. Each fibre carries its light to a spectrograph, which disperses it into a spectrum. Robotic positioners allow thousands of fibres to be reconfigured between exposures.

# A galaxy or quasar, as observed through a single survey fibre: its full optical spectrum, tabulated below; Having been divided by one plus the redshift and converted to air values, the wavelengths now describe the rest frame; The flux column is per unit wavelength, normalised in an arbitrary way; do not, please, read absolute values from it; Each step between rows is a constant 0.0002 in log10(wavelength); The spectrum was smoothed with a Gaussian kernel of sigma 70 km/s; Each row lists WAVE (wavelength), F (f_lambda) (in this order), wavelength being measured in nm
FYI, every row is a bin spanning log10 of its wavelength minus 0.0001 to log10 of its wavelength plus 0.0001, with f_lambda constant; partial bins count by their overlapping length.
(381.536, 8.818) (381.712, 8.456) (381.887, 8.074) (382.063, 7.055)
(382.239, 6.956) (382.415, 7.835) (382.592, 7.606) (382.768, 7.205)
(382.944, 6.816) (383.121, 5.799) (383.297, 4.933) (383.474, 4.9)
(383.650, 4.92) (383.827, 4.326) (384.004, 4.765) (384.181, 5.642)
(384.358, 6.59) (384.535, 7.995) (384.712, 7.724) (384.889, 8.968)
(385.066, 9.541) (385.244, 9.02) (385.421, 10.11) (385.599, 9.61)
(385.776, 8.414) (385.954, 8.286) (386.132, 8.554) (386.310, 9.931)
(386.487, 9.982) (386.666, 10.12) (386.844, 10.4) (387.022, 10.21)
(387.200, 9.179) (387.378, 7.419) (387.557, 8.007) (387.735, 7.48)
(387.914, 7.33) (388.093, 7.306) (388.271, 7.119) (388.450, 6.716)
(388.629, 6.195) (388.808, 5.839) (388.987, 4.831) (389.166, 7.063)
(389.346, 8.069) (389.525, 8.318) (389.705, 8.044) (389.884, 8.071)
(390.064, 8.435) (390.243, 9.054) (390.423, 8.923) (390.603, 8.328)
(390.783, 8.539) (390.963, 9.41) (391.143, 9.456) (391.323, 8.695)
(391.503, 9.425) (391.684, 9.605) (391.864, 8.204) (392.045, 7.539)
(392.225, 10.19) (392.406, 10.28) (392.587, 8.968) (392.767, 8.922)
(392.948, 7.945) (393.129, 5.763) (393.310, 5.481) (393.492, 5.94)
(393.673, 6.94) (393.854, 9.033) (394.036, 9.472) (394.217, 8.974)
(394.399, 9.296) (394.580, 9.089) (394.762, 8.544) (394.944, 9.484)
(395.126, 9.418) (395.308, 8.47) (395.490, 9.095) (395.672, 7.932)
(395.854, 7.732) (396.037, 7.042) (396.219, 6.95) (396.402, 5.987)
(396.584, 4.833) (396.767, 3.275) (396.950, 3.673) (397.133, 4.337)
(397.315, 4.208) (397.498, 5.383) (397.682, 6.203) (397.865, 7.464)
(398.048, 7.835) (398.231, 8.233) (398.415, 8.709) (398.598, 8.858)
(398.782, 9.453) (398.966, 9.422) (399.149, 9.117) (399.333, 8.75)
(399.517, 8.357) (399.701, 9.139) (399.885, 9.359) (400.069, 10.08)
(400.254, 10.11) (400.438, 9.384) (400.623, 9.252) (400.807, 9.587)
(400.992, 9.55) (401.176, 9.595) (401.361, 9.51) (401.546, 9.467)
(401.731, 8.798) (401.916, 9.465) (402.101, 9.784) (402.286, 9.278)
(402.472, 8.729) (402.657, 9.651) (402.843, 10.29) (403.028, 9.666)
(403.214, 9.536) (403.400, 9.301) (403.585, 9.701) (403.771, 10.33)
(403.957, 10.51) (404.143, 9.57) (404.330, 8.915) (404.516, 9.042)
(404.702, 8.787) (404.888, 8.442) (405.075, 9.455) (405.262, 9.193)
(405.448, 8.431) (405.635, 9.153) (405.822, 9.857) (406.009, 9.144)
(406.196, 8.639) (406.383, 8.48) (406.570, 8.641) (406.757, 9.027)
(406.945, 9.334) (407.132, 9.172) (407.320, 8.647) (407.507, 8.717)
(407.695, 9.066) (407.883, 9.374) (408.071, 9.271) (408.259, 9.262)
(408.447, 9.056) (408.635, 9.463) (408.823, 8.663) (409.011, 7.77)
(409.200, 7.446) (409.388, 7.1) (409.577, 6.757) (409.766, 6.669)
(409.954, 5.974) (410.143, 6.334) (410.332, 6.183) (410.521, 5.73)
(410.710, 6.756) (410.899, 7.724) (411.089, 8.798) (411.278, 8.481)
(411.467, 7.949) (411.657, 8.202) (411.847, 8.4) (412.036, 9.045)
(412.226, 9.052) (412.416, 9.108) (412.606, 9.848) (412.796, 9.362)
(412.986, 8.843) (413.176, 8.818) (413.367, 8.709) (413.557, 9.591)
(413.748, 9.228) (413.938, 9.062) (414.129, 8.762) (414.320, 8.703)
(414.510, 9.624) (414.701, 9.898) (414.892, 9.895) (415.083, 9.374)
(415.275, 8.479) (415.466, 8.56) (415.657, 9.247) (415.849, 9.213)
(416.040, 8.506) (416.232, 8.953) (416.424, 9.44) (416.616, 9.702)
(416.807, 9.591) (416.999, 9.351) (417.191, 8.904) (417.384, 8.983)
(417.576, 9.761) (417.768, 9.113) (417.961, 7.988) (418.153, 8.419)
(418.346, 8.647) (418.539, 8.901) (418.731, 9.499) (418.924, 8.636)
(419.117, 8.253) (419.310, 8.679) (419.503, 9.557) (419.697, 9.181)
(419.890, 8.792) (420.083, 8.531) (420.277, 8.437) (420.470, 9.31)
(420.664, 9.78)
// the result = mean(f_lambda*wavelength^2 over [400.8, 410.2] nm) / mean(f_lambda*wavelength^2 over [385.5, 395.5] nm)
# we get 1.15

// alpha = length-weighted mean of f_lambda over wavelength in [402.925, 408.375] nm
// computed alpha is 9.2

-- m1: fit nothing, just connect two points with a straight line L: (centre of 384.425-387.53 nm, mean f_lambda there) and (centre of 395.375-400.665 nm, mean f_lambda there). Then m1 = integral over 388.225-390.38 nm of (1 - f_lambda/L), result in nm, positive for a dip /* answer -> 0.33 nm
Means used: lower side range 9.11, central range 7.35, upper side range 7.58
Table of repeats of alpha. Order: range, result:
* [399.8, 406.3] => 9.41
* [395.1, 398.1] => 6.38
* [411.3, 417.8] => 9.09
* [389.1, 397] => 8.06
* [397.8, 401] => 9.04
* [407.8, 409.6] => 8.48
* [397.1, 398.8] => 7.06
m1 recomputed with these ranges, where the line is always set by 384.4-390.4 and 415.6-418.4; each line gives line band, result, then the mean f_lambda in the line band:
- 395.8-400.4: 0.622 nm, 7.41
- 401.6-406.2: -0.344 nm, 9.36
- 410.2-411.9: 0.261 nm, 7.53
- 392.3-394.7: 0.073 nm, 8.18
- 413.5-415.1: -0.064 nm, 9.34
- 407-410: 0.172 nm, 8.33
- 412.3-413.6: -0.031 nm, 9.16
